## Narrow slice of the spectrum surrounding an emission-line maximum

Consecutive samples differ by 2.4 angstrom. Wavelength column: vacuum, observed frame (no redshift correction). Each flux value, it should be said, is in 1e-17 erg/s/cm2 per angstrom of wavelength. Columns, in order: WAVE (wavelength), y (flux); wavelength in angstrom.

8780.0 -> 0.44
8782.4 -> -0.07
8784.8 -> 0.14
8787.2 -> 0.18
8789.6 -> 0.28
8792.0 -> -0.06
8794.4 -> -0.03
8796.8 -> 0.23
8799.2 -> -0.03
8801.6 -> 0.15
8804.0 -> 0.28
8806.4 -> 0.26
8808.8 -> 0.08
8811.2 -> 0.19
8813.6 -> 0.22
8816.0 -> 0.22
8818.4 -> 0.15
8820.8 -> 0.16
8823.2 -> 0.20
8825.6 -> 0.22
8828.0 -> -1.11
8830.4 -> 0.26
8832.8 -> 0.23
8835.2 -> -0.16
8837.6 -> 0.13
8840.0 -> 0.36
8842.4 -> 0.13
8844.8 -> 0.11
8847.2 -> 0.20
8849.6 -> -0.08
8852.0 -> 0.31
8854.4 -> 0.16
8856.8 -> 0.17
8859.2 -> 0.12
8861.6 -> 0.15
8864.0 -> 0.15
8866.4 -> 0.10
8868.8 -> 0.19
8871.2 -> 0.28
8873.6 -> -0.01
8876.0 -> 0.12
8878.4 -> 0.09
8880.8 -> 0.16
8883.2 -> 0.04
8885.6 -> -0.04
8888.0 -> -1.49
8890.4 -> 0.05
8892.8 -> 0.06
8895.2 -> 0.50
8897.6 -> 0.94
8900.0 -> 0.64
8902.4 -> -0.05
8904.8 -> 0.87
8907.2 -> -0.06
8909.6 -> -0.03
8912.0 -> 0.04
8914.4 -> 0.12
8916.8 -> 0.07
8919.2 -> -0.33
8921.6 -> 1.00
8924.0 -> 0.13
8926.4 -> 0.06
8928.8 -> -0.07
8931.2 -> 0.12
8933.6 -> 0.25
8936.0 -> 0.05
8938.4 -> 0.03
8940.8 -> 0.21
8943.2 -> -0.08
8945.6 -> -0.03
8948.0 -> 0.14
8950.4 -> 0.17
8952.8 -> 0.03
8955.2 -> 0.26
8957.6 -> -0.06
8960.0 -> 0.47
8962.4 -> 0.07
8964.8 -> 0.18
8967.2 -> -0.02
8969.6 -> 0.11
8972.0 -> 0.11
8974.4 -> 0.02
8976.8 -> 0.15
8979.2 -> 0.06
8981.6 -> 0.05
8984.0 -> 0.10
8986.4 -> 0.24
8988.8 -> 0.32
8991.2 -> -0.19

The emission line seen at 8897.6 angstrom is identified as H-beta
